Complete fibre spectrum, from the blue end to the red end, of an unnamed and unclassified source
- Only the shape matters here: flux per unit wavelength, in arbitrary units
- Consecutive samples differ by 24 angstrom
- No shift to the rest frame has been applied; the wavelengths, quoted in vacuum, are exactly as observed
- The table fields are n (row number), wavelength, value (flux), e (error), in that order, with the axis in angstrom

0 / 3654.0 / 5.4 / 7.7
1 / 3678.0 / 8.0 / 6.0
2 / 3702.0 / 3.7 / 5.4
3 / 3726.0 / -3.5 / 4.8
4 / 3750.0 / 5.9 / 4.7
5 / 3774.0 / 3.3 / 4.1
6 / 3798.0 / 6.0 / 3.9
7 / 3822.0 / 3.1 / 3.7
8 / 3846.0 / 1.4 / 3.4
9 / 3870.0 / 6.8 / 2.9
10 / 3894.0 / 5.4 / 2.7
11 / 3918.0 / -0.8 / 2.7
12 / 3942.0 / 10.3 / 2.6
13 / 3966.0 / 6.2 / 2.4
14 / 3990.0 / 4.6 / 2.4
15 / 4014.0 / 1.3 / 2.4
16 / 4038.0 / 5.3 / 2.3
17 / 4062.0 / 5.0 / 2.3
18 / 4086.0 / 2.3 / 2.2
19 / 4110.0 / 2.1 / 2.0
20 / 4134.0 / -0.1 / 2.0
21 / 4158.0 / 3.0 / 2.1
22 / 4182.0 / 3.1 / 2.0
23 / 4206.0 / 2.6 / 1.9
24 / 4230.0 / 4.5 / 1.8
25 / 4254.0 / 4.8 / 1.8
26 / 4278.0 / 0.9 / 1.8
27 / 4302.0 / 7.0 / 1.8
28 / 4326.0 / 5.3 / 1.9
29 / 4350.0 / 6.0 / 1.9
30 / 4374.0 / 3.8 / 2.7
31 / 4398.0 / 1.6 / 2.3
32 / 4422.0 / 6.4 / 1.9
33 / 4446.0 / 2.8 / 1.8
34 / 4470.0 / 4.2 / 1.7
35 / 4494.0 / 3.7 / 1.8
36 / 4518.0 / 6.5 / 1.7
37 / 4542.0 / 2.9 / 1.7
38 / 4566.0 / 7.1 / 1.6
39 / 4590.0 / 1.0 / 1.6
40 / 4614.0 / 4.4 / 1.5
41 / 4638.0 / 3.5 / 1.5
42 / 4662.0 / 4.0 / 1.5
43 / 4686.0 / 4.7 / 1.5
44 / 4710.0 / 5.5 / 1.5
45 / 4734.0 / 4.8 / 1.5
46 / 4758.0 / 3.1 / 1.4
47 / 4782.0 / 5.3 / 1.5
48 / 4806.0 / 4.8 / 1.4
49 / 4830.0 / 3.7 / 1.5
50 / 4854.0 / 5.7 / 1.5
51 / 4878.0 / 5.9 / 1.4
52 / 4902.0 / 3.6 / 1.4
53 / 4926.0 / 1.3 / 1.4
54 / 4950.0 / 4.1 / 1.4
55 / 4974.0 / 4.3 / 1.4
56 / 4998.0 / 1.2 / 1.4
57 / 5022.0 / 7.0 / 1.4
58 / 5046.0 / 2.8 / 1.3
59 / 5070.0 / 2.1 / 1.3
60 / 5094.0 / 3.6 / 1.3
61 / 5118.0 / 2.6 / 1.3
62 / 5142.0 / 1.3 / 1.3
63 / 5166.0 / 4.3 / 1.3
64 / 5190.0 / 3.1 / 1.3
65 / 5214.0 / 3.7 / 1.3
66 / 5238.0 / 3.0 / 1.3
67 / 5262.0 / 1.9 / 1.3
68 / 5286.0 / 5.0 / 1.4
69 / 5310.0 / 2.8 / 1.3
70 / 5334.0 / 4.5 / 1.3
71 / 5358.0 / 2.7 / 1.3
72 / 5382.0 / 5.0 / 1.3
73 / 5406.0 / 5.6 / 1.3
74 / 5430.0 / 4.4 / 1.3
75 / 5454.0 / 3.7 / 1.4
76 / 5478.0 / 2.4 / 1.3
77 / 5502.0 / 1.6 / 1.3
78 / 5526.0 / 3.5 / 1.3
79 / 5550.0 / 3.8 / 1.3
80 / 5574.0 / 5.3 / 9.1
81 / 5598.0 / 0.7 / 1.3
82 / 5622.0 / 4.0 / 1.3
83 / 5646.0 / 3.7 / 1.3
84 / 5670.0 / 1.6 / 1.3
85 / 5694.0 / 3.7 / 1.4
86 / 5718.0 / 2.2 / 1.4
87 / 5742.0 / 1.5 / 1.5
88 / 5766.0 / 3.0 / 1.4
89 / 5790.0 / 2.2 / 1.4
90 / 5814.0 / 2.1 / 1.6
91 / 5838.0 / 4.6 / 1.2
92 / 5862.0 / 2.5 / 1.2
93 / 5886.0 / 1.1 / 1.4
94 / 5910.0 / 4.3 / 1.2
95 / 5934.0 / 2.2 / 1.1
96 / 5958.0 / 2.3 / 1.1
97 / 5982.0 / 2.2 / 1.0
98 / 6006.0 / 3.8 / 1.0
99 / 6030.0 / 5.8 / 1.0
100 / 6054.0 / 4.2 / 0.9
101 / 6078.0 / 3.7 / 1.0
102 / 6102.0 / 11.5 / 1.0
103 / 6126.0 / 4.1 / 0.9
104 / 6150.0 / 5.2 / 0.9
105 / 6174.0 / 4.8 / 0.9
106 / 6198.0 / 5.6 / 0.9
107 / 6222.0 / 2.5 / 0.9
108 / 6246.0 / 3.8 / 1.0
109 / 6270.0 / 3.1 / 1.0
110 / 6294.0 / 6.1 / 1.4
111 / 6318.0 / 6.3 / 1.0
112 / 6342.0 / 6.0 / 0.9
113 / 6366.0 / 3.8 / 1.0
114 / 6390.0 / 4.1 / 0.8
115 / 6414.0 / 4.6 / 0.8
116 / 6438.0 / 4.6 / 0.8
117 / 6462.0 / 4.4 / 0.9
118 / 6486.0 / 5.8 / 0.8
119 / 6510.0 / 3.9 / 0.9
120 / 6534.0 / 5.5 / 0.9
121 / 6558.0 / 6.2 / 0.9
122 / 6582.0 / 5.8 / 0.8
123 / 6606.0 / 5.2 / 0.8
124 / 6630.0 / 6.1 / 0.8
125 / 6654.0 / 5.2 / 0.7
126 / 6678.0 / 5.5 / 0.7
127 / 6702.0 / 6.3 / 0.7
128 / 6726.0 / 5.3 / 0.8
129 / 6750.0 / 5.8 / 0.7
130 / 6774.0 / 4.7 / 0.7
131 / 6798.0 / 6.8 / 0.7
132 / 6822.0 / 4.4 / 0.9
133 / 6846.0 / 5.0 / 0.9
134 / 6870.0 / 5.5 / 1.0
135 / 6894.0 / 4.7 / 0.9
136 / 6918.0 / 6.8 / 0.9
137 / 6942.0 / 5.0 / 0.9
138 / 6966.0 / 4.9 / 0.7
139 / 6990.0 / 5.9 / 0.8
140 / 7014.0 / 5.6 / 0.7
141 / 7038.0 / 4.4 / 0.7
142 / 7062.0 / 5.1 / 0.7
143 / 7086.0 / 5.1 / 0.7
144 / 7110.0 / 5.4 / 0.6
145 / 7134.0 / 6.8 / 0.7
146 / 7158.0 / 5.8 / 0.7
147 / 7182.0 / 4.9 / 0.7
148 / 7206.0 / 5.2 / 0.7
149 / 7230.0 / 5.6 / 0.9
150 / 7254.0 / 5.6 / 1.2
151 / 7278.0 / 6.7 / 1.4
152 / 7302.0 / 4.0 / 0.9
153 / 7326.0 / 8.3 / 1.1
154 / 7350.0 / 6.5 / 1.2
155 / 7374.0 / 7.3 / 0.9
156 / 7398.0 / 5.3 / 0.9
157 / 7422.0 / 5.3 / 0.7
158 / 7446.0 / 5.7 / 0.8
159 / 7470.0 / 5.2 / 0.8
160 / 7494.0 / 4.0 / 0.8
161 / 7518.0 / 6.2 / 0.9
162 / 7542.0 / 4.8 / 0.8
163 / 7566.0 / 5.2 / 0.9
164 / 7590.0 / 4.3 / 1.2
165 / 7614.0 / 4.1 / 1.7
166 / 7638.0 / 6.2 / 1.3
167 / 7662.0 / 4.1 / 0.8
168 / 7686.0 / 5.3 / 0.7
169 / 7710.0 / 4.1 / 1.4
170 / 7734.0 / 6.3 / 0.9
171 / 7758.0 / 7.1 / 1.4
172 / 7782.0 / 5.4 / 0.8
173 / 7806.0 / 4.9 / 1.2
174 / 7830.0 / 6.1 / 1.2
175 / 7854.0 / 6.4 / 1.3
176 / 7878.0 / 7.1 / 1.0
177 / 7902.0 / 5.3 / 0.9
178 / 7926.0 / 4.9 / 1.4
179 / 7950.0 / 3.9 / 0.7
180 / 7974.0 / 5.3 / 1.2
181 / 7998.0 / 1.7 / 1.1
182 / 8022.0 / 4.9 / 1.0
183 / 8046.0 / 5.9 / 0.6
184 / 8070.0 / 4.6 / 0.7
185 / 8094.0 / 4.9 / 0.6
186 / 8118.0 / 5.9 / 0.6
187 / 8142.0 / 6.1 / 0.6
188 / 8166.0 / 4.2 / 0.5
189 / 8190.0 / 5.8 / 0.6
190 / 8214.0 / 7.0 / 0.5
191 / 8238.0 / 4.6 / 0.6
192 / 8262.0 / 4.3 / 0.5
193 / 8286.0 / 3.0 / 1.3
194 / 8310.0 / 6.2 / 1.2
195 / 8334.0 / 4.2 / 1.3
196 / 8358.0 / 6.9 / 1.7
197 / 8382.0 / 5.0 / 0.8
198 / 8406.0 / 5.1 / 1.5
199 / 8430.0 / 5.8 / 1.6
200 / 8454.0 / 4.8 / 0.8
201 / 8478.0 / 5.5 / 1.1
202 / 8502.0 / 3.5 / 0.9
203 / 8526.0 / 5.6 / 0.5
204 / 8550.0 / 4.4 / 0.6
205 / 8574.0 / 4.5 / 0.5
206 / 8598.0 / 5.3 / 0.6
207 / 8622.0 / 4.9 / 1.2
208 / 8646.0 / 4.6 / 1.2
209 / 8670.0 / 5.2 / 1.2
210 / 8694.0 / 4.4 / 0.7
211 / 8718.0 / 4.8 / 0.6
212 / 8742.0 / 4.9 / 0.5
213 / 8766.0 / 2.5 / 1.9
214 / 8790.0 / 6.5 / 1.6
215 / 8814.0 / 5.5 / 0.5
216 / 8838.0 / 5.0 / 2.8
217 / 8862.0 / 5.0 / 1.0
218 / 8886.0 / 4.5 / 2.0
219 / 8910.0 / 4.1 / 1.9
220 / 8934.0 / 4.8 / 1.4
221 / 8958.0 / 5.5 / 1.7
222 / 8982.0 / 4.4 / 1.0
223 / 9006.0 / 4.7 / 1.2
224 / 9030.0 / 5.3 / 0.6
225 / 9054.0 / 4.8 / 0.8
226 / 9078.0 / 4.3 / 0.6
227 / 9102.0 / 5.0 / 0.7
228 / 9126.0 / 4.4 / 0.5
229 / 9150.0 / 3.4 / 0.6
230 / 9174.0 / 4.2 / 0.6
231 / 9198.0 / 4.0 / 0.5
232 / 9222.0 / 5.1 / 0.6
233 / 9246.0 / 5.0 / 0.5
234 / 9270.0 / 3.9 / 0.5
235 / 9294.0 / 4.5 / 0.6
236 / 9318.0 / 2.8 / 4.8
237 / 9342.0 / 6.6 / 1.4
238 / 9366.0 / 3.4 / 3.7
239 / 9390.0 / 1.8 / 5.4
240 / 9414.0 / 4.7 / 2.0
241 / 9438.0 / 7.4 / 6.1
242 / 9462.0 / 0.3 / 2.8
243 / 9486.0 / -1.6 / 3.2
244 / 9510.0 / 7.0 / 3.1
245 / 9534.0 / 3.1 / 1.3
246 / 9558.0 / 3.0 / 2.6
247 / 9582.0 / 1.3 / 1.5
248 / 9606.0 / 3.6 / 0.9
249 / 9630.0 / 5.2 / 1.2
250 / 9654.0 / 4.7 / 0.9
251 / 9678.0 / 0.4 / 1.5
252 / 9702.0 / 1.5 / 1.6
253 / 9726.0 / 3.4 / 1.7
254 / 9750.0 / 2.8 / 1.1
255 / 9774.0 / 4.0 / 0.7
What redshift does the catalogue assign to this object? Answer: 0.64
